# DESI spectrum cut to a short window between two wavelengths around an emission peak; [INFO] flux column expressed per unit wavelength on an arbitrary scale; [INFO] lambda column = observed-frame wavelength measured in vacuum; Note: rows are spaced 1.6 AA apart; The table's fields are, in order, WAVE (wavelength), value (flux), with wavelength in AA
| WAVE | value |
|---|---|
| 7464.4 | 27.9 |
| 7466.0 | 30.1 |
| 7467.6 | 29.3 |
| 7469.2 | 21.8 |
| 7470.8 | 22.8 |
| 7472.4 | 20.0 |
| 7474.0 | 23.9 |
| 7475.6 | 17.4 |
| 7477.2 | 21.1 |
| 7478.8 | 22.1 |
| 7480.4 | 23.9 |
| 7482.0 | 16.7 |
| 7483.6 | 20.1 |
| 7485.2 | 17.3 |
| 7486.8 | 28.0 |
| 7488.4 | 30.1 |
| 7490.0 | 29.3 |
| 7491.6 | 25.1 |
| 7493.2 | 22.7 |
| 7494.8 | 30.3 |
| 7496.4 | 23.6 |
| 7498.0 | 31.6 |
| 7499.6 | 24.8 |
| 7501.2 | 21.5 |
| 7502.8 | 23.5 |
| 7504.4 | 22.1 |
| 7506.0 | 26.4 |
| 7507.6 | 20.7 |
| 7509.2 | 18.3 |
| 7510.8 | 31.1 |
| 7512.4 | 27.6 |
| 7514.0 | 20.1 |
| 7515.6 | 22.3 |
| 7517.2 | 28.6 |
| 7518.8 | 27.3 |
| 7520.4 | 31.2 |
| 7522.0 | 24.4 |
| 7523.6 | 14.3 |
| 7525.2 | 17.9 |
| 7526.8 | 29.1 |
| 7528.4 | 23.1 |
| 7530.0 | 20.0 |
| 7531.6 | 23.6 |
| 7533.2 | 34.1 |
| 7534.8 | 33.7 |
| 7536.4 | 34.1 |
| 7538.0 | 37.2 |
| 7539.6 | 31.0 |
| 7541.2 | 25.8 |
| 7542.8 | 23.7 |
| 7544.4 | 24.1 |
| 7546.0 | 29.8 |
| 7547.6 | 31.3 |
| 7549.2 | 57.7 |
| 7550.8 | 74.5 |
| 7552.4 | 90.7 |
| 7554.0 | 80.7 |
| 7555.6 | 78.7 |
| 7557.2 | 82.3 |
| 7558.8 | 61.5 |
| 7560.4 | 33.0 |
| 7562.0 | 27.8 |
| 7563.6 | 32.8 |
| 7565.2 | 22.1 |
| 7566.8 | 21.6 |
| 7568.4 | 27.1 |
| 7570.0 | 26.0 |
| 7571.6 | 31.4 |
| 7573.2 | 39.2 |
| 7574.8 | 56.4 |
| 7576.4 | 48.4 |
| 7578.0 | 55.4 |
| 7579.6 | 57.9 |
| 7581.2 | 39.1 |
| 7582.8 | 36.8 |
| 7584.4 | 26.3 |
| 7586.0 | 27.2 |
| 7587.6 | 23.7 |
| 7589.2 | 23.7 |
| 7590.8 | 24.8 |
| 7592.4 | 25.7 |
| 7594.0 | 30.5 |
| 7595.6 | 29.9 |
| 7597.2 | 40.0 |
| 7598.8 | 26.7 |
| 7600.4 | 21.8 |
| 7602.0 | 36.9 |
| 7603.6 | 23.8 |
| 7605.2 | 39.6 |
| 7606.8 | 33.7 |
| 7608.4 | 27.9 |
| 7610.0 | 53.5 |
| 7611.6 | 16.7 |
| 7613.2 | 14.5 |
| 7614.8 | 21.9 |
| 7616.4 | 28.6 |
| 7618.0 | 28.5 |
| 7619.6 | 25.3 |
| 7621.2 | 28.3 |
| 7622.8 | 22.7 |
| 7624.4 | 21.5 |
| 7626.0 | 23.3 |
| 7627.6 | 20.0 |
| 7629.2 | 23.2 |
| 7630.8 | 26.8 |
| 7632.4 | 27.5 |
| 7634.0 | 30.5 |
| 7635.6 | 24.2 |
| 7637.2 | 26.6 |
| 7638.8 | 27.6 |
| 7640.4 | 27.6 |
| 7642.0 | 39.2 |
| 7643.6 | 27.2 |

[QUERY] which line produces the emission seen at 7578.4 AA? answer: [N II] 6583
